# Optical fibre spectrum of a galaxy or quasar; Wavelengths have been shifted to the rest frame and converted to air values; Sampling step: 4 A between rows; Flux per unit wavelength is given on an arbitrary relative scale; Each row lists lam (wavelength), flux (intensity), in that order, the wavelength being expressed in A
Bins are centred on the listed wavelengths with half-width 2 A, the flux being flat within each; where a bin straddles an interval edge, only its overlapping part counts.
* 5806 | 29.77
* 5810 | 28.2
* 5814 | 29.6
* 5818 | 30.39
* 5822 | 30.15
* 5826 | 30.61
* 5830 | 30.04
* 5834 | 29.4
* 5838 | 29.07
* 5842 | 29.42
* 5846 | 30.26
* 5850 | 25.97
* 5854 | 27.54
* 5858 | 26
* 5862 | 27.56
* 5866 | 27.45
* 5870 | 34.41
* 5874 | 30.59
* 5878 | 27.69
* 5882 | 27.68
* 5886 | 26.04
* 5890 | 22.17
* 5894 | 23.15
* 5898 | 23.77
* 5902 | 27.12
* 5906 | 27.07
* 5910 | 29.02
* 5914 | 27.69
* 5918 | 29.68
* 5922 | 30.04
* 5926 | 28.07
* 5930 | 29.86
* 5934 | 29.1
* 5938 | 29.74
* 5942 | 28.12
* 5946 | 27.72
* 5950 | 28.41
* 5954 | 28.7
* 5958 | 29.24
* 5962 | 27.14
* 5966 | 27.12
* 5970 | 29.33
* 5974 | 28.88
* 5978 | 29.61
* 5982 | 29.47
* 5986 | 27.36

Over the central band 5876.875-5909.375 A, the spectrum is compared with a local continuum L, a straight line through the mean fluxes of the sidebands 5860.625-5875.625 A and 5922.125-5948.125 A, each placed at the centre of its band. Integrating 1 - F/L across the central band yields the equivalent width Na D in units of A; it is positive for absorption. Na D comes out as 4.3 A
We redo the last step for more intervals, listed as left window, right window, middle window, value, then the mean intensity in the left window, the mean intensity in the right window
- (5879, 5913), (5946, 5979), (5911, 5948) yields -2.4 A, 25.9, 28.5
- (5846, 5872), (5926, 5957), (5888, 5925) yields 2.5 A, 28.3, 28.8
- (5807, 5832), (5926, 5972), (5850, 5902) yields 4.1 A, 29.8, 28.6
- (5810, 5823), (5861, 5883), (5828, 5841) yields 0.1 A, 29.8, 29.4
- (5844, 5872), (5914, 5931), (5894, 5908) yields 1.6 A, 28.5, 29.2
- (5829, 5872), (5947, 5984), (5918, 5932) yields -0.3 A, 28.8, 28.6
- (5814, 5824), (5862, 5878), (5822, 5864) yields 2.0 A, 30.1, 30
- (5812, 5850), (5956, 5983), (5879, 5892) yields 1.7 A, 29.7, 28.7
